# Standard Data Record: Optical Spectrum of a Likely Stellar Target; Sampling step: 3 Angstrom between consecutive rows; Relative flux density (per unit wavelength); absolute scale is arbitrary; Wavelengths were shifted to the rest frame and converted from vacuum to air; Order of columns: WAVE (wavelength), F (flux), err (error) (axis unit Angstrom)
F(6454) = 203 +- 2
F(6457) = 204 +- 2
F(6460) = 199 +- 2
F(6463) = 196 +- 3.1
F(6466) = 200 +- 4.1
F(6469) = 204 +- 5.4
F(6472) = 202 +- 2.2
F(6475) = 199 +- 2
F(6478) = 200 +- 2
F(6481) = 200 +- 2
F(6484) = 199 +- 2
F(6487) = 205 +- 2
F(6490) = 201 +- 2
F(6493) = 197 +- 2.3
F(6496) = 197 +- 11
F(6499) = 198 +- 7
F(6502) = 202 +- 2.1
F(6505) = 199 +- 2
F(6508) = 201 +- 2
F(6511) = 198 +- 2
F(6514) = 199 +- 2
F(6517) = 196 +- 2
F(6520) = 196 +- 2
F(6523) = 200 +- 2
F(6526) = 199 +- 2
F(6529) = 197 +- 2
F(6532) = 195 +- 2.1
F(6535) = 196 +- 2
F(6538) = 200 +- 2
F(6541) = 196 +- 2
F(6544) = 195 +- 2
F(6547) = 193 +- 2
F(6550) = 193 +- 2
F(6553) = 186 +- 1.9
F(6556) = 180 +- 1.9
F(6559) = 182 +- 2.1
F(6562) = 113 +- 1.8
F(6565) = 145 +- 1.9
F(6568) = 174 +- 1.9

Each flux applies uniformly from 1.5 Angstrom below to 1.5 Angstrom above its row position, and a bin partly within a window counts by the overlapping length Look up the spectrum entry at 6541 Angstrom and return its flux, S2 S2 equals 196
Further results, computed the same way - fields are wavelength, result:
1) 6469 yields 204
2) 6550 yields 193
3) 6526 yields 199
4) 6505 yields 199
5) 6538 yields 200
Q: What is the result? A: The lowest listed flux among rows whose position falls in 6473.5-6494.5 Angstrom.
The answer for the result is 197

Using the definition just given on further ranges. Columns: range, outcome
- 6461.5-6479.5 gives 196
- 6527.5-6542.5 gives 195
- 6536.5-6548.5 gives 193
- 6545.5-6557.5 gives 180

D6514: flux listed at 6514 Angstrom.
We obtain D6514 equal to 199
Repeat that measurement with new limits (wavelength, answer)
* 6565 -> 145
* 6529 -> 197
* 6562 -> 113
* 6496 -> 197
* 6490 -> 201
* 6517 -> 196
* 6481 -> 200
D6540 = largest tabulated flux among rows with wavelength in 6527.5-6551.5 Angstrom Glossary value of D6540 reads 200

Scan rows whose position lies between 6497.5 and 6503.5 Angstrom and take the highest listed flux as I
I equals 202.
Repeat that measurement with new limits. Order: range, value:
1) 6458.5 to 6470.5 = 204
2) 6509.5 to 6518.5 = 199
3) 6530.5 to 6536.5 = 196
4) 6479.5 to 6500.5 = 205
